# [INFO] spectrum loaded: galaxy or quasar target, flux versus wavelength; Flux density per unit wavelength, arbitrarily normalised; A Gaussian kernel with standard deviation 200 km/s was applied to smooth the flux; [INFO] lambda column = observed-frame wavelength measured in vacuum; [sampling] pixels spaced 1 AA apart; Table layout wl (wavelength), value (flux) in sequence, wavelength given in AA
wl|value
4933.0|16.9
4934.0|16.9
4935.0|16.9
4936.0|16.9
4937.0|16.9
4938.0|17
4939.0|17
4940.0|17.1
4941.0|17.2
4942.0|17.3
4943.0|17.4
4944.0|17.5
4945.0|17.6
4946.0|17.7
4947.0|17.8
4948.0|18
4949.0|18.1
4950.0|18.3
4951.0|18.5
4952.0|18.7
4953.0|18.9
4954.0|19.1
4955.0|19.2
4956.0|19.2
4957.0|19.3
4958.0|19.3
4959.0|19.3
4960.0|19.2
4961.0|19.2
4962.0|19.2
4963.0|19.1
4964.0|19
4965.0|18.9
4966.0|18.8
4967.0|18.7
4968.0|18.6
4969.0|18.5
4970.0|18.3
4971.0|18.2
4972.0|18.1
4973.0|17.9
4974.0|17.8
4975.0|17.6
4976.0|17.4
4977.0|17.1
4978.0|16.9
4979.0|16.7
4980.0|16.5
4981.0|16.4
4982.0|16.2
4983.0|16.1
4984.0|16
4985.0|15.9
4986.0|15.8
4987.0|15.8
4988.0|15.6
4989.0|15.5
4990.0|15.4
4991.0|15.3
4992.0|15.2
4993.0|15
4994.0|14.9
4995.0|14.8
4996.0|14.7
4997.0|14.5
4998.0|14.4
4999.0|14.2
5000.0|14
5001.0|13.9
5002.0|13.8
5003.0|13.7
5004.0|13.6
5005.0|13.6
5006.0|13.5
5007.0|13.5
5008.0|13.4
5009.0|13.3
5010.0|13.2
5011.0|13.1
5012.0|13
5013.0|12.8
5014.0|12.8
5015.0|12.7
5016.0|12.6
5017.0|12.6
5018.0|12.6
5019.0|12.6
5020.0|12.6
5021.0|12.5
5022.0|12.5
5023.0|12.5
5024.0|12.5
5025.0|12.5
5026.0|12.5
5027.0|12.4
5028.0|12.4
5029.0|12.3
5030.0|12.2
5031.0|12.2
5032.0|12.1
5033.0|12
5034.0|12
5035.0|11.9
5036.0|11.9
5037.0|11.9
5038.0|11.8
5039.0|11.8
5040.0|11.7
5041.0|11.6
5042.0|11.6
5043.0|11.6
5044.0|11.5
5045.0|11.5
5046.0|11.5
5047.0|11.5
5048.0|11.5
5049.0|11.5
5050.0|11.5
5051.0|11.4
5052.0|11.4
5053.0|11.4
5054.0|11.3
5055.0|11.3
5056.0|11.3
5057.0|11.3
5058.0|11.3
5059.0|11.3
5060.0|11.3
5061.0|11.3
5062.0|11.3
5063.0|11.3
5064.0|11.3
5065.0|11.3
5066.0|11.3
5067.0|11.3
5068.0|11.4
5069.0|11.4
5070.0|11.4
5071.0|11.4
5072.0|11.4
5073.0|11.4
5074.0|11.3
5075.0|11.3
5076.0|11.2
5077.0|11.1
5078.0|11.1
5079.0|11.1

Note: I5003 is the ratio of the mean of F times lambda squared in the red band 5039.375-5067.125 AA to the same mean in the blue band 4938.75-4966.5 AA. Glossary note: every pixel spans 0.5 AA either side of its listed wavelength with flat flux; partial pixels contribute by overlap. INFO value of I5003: 0.64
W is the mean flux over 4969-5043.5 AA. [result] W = 14.1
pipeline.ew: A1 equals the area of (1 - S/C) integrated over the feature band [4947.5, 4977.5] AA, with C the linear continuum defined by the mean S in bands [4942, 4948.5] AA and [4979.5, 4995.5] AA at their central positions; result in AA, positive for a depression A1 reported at -3.1 AA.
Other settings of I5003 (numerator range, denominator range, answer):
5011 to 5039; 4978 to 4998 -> 0.81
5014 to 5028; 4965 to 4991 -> 0.75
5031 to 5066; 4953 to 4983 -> 0.65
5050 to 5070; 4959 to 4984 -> 0.66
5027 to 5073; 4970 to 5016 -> 0.78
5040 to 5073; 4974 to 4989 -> 0.71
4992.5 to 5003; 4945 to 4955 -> 0.80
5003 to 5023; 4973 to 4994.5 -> 0.81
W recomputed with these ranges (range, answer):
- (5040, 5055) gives 11.5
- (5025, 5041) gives 12.1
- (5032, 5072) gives 11.5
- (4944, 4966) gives 18.7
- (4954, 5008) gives 16.6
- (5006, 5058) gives 12.1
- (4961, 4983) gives 17.9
